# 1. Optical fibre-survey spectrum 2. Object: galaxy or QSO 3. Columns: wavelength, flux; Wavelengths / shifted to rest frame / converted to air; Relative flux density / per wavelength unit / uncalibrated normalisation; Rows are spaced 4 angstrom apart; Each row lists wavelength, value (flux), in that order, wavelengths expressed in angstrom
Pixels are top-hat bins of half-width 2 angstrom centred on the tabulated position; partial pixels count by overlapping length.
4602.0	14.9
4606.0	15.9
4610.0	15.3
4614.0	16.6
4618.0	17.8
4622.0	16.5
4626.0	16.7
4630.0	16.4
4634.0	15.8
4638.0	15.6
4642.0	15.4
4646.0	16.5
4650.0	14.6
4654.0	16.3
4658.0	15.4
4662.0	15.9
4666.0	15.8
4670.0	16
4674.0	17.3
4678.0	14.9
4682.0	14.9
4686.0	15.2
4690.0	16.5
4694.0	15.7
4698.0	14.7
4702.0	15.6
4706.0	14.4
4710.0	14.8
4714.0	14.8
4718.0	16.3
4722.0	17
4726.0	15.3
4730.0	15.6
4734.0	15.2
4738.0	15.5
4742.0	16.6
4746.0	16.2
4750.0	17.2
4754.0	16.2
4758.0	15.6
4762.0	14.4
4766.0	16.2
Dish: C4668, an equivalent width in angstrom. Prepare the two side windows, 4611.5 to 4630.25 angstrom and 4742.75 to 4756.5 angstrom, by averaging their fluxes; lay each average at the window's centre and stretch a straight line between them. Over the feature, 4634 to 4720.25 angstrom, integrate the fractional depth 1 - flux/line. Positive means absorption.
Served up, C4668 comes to 5.7 angstrom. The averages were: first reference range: 16.8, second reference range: 16.5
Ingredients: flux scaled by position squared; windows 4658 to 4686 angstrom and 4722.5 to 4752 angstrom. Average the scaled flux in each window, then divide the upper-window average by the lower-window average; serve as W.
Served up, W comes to 1.0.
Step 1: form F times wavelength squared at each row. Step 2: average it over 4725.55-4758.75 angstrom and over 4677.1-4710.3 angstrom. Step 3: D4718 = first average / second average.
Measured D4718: 1.07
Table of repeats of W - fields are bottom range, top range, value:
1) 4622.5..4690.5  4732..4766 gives 1.04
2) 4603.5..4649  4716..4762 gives 1.04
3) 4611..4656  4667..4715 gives 0.98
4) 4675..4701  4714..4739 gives 1.04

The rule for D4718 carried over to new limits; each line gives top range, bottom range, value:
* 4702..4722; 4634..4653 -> 1.01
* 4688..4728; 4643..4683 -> 1.00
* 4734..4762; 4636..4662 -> 1.07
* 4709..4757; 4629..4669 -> 1.05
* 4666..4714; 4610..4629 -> 0.95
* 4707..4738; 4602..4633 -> 0.99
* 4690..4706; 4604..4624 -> 0.97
